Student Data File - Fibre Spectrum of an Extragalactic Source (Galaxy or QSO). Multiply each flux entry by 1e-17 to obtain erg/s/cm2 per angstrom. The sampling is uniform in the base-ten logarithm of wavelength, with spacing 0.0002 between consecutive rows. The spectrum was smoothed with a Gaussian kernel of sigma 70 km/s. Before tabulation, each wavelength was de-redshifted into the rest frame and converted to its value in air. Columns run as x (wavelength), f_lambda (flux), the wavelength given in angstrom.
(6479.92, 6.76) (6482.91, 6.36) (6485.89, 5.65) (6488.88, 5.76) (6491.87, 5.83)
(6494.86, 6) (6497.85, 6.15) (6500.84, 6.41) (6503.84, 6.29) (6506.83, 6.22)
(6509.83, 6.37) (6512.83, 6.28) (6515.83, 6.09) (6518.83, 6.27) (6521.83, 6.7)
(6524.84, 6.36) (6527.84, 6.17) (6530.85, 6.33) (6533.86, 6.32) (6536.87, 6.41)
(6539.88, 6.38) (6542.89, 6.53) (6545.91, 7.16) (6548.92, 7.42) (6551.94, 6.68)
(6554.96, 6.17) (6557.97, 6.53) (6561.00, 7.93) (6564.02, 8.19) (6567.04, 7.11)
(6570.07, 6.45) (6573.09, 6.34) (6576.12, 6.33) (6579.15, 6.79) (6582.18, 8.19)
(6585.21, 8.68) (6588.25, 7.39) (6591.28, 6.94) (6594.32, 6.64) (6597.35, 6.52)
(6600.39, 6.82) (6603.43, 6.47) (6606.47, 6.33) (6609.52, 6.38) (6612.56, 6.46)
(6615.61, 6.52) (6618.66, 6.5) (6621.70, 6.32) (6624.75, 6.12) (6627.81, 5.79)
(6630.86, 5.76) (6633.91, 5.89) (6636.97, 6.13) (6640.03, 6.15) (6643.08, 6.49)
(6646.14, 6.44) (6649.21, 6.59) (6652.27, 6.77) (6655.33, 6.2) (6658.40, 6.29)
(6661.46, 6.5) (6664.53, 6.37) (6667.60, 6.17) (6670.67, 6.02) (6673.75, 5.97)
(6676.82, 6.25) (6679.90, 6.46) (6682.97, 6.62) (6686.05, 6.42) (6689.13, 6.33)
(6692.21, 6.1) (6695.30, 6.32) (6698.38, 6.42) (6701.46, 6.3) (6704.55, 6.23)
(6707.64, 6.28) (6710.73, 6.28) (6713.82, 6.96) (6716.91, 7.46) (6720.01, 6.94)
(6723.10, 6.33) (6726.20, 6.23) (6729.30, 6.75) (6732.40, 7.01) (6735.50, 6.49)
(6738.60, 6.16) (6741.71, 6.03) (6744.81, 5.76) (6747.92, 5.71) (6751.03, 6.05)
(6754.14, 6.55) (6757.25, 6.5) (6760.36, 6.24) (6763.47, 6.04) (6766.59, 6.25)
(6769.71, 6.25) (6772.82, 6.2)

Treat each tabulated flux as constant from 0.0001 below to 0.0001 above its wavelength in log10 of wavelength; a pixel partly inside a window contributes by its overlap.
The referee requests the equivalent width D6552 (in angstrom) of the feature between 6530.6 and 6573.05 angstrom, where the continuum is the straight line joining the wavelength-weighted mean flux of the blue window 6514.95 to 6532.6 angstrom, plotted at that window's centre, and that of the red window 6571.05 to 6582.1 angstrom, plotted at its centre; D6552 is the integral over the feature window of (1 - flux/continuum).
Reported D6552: -1.9 angstrom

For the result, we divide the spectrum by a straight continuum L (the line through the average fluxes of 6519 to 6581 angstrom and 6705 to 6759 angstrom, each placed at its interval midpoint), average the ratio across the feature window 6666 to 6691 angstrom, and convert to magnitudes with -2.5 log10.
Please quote 0.041 mag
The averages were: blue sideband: 6.71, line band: 6.28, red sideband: 6.43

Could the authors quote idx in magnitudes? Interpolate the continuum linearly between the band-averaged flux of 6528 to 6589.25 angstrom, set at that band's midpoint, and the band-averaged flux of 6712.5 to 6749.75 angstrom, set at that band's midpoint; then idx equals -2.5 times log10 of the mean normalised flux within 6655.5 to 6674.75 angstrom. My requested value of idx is 0.07 mag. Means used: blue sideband 6.95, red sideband 6.48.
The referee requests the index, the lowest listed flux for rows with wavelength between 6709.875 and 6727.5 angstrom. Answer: 6.23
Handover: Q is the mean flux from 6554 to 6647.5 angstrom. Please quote 6.67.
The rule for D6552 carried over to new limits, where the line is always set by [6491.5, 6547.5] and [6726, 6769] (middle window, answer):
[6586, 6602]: -1.58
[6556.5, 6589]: -4.83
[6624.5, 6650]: 0.66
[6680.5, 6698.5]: -0.23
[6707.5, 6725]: -1.27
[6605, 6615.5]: -0.16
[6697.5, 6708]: -0.03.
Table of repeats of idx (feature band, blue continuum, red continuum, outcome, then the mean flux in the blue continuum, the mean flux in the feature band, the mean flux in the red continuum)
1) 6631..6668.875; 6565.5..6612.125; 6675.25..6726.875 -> 0.06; 6.88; 6.31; 6.47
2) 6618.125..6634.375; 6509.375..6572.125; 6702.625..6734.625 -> 0.10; 6.66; 6.05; 6.64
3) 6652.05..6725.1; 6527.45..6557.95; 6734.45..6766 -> -0.02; 6.57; 6.41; 6.15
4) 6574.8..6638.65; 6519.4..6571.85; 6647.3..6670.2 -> -0.01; 6.75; 6.62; 6.4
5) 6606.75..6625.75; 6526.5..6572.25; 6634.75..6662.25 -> 0.02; 6.78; 6.39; 6.38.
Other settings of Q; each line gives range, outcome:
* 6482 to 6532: 6.19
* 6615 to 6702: 6.28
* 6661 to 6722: 6.42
